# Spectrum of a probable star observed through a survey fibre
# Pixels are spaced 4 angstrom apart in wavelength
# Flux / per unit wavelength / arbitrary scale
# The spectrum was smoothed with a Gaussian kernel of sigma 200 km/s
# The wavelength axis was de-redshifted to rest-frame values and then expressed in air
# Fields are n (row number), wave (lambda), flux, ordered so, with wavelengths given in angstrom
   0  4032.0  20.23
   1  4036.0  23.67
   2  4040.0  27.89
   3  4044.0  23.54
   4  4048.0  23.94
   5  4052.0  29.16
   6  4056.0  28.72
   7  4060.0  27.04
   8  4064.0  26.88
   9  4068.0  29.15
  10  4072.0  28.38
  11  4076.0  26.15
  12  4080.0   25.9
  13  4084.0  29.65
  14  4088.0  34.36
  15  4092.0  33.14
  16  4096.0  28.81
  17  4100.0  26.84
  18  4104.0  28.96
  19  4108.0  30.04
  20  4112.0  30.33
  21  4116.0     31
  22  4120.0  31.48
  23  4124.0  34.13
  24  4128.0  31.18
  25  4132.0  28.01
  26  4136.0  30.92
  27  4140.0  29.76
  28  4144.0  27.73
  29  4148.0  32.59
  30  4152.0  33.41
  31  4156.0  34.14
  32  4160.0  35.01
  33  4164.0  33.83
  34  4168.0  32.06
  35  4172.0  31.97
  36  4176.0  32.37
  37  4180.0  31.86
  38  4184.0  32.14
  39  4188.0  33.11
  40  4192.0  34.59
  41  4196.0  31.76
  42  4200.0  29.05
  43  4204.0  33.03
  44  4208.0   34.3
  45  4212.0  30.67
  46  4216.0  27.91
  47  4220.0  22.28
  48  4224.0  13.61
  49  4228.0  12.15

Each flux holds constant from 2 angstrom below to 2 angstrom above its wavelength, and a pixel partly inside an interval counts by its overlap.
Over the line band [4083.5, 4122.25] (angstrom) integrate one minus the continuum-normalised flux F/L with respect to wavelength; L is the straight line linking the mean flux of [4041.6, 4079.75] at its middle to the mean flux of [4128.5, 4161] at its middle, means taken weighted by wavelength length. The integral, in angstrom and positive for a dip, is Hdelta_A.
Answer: -1.8 angstrom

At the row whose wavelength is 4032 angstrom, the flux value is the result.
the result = 20.23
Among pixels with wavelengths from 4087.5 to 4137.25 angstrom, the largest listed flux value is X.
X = 34.36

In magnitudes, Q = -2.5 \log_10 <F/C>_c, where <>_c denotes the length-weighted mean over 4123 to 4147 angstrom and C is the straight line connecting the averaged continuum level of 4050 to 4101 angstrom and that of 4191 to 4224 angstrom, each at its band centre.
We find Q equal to -0.04 mag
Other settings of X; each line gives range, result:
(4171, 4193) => 34.59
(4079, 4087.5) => 29.65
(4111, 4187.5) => 35.01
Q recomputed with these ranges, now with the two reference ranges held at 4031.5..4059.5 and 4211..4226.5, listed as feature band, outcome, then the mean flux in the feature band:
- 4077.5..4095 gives -0.22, 30.5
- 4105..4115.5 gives -0.22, 30.2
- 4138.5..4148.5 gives -0.23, 29.7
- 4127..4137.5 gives -0.23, 29.9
